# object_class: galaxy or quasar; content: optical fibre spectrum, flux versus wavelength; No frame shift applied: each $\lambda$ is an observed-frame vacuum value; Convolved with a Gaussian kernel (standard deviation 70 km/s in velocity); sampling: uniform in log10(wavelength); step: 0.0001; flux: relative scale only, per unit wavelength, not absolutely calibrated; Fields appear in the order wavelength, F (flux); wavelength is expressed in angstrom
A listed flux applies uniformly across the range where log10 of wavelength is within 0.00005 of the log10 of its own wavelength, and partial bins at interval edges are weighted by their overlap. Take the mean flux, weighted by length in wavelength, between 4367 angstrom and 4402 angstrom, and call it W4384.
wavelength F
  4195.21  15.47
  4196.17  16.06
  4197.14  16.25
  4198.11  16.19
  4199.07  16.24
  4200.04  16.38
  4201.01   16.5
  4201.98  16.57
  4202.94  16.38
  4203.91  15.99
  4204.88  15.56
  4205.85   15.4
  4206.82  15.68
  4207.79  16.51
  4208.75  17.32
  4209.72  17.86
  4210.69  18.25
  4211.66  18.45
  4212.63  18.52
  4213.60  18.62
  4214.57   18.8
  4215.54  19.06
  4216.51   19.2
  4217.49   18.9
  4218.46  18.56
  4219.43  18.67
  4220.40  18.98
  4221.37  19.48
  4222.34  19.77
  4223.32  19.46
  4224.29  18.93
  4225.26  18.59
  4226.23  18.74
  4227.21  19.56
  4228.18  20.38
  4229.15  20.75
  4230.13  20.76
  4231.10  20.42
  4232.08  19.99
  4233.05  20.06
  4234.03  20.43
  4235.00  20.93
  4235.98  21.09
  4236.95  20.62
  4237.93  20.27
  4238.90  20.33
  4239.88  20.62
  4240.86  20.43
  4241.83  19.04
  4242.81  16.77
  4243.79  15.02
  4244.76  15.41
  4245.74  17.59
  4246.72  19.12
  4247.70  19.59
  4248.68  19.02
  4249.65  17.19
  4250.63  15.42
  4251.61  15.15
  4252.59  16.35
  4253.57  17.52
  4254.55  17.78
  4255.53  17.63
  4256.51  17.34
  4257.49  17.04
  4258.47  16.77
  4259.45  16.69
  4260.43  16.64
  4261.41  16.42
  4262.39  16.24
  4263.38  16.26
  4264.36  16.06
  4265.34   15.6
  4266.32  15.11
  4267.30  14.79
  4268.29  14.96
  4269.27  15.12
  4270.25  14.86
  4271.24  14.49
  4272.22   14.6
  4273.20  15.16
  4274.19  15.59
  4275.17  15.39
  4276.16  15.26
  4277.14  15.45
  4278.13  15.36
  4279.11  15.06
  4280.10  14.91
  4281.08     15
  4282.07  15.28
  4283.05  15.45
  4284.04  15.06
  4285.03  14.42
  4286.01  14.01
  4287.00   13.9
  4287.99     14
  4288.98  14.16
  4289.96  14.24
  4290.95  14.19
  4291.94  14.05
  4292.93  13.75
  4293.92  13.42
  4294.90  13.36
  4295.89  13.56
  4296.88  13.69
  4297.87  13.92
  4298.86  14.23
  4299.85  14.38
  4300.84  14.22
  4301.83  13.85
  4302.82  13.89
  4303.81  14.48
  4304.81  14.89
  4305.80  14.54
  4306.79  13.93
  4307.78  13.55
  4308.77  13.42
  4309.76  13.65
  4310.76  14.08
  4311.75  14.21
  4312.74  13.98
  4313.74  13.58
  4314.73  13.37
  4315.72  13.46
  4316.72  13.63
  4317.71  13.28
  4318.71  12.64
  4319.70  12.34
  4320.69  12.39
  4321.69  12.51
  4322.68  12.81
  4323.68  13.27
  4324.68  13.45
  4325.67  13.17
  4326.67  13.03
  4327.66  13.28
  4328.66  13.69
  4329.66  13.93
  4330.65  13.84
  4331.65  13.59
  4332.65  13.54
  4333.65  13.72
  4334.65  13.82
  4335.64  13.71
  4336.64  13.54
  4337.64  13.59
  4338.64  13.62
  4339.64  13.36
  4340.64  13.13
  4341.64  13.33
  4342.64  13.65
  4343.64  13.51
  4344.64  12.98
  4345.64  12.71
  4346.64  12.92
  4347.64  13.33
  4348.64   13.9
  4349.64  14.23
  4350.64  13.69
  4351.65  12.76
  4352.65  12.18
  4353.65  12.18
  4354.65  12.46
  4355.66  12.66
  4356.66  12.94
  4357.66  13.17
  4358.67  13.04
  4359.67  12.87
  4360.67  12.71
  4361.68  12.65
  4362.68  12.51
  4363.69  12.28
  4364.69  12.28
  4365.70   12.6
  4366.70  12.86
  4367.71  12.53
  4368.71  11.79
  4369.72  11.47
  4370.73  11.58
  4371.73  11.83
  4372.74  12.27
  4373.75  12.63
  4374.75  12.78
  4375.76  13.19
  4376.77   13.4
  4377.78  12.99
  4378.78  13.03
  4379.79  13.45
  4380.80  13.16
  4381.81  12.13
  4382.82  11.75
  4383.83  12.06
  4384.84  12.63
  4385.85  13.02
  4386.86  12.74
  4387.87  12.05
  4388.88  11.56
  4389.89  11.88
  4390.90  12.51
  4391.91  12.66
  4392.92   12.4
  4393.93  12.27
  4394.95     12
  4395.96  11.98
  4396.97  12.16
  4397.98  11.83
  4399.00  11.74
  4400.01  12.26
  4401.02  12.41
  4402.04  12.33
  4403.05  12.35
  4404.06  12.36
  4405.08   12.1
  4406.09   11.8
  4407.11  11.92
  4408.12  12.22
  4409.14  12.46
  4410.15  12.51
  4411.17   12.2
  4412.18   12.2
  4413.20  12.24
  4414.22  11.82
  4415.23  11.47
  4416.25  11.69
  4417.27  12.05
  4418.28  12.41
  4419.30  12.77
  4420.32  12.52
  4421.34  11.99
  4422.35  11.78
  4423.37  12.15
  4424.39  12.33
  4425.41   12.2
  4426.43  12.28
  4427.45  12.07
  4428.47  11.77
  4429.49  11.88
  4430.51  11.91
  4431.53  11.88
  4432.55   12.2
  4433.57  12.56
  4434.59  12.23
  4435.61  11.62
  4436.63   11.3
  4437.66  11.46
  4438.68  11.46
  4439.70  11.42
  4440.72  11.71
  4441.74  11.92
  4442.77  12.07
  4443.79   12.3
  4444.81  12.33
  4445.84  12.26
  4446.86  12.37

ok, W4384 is 12.4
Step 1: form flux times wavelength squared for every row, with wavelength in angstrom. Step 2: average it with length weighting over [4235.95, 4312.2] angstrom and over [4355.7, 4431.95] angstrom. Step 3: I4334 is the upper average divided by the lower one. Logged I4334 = 0.83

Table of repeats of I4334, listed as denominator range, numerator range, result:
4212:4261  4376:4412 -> 0.71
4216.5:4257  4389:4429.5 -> 0.70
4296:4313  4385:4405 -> 0.91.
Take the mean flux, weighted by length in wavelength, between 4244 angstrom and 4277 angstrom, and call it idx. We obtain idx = 16.3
